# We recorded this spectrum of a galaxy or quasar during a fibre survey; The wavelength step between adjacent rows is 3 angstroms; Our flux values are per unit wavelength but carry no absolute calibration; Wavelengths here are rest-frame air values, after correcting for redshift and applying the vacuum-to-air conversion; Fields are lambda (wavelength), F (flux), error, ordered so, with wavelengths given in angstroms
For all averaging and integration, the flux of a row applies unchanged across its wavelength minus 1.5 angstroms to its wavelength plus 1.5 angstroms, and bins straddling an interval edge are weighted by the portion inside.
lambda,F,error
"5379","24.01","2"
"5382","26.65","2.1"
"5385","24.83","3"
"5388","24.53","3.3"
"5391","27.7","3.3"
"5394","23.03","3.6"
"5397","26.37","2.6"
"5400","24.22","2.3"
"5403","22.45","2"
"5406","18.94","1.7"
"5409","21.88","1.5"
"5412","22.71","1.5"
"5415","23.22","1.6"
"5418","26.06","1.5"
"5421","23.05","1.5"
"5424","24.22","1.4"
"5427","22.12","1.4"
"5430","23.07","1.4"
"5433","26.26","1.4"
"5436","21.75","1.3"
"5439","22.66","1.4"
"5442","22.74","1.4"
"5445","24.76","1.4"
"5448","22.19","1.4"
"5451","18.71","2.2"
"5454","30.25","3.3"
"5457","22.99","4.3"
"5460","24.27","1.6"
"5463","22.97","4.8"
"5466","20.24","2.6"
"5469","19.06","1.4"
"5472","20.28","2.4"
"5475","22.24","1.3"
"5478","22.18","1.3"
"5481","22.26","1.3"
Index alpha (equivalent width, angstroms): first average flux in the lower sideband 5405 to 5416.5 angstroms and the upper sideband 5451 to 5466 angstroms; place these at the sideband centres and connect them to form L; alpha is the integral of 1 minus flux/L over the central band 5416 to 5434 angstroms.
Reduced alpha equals -1.3 angstroms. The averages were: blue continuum 21.8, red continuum 24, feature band 24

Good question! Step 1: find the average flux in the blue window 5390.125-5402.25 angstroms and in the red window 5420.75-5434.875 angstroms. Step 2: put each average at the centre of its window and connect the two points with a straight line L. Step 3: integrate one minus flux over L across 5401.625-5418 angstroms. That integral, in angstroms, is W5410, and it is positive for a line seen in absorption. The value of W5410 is 1.5 angstroms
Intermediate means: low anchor 25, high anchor 23.8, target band 22.2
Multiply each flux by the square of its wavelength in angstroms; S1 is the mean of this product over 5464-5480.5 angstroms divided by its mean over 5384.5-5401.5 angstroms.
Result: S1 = 0.86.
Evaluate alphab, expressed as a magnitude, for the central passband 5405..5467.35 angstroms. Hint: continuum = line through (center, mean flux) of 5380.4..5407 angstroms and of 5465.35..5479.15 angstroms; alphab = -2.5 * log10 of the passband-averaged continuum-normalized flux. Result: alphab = -0.03 mag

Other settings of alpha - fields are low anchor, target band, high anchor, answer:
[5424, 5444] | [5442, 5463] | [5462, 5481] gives -1.4 angstroms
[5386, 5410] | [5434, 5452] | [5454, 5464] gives 1.4 angstroms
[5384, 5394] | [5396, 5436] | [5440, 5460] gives 2.0 angstroms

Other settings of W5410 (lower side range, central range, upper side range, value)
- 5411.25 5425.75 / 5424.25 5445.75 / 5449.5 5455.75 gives 0.7 angstroms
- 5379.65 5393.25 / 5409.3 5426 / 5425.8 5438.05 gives 0.3 angstroms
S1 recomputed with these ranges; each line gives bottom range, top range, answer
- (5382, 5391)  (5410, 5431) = 0.93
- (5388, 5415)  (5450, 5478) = 0.98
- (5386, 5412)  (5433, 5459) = 1.01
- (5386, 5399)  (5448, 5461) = 0.96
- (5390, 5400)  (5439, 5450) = 0.92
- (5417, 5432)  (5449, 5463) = 1.02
